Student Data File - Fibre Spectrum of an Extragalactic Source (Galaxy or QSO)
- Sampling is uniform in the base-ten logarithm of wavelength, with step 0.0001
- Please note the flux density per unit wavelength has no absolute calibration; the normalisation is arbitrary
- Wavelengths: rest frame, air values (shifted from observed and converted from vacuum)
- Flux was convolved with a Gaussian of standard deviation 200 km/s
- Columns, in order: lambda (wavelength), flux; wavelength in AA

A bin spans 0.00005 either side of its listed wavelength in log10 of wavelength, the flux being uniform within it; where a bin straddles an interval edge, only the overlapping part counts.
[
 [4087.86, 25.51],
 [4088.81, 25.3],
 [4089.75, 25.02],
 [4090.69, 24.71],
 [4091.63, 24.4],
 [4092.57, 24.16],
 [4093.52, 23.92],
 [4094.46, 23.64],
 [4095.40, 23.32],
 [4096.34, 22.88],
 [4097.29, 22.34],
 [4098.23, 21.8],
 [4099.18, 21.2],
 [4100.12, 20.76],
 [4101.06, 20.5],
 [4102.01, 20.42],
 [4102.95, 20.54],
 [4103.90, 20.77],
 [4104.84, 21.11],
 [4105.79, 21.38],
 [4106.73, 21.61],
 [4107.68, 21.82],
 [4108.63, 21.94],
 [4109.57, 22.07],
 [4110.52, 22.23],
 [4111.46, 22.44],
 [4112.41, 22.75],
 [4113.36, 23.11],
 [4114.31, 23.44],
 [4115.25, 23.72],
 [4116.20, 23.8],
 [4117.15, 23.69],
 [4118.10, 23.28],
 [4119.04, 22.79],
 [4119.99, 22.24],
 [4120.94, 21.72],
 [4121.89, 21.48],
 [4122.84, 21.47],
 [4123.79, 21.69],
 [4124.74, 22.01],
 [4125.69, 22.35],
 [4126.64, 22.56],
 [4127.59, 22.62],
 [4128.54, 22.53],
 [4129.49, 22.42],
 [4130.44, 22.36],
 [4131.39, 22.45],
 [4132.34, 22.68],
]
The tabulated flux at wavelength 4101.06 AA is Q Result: 20.5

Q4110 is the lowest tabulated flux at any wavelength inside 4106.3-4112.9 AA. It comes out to 21.61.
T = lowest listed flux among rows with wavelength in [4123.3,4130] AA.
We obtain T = 21.69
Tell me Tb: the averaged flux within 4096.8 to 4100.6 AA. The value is 21.5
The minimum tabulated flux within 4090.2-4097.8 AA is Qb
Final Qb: 22.34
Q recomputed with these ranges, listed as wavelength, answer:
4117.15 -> 23.69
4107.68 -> 21.82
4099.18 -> 21.2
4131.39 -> 22.45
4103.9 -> 20.77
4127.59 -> 22.62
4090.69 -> 24.71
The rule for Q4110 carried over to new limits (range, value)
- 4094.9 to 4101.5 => 20.5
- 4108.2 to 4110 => 21.94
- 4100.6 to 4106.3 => 20.42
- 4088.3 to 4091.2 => 24.71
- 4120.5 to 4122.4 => 21.48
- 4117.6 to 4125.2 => 21.47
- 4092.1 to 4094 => 23.92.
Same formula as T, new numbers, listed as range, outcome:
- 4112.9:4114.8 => 23.11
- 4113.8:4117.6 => 23.44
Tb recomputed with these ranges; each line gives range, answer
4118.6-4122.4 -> 22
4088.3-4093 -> 24.7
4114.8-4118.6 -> 23.6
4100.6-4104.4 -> 20.6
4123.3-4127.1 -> 22.1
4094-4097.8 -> 23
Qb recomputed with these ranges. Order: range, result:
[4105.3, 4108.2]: 21.38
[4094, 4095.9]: 23.32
